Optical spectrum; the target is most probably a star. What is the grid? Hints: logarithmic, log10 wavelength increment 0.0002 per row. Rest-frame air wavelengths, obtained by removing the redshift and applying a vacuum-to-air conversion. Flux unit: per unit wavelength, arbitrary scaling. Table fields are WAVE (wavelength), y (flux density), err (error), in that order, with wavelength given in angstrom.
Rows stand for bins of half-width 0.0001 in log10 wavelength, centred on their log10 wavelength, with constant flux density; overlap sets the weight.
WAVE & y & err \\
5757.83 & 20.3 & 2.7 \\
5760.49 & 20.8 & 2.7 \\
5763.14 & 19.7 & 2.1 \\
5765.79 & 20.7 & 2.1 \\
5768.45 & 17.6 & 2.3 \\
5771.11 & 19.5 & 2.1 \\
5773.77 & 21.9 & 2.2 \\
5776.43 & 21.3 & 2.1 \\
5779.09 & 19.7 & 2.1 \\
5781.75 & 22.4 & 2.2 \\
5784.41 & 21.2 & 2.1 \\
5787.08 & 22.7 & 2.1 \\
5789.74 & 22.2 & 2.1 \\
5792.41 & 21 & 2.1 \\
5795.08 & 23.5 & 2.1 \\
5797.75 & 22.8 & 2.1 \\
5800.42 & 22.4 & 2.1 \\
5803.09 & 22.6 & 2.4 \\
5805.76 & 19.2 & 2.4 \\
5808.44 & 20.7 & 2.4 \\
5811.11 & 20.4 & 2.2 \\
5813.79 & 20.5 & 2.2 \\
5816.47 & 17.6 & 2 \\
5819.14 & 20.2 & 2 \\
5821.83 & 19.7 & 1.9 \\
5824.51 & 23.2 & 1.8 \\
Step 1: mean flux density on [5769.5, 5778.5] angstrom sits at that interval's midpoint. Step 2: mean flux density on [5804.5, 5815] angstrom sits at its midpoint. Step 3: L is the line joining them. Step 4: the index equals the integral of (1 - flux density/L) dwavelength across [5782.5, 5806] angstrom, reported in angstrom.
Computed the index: -1.94 angstrom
